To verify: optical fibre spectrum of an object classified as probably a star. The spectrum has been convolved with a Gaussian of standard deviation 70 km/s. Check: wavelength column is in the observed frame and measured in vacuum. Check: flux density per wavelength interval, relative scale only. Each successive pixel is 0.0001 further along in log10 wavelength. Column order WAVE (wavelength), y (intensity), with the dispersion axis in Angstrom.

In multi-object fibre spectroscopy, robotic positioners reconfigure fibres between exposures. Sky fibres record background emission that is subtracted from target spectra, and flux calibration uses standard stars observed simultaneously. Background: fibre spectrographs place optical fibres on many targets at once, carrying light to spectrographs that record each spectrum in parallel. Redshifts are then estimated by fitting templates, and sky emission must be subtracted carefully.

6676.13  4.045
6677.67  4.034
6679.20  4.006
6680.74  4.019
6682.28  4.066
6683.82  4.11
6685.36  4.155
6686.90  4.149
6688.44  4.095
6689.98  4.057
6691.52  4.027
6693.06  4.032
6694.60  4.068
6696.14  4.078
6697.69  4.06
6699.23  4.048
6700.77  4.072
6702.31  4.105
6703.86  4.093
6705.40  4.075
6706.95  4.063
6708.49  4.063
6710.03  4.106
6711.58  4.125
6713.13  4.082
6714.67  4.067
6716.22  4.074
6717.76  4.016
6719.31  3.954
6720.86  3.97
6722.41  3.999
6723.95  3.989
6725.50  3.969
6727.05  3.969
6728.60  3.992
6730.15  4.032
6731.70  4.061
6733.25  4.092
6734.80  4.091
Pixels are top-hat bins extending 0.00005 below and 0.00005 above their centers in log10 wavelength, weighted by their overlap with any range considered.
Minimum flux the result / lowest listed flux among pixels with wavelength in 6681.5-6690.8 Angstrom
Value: 4.057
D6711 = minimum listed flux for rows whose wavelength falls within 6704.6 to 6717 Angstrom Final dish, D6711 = 4.063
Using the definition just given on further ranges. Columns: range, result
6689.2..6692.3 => 4.027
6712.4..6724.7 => 3.954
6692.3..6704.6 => 4.032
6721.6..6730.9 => 3.969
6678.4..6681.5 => 4.006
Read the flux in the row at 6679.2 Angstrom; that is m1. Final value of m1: 4.006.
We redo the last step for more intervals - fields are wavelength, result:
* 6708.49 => 4.063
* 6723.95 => 3.989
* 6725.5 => 3.969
